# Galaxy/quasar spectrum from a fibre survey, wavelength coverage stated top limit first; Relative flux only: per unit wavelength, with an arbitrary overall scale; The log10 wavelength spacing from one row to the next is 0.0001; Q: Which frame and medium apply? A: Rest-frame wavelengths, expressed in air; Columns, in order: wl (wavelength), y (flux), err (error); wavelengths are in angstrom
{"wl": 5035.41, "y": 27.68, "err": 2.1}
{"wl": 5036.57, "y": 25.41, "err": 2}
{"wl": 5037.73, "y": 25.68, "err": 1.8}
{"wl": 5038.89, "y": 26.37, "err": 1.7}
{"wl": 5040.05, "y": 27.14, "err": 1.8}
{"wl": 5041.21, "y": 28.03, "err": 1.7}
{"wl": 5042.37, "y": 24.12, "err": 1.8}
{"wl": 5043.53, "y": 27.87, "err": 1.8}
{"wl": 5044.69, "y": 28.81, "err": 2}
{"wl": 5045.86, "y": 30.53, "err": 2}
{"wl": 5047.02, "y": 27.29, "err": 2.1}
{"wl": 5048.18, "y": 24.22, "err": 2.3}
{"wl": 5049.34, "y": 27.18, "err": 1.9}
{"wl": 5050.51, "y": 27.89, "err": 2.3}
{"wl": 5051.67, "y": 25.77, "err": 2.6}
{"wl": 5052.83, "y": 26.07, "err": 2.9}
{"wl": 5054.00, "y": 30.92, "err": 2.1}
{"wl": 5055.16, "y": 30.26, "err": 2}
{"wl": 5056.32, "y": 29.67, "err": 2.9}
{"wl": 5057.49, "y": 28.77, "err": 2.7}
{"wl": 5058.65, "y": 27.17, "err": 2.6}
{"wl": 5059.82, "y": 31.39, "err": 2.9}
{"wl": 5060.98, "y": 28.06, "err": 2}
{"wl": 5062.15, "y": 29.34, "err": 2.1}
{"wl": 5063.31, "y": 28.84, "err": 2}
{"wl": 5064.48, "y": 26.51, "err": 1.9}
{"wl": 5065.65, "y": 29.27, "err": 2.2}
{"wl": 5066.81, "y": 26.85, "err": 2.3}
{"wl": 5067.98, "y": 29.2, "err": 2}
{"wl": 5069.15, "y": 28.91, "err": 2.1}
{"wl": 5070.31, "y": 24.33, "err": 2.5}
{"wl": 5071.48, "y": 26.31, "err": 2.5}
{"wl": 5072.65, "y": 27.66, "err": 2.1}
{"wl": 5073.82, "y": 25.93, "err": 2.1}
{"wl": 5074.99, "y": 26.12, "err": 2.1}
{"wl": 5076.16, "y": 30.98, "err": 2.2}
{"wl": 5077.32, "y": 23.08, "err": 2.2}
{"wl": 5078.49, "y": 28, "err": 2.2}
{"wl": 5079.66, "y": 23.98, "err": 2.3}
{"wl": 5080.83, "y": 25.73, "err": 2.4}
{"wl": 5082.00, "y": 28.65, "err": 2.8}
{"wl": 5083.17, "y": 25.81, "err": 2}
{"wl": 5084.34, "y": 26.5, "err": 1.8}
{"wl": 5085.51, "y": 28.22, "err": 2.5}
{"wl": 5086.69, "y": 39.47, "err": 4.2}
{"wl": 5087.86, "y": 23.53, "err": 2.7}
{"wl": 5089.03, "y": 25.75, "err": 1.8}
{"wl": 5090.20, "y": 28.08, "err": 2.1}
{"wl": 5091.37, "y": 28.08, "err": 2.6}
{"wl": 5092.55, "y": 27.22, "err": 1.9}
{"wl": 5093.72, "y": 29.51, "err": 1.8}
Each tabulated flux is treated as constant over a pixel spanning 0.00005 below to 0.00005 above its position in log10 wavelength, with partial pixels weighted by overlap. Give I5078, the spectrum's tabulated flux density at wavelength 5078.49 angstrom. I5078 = 28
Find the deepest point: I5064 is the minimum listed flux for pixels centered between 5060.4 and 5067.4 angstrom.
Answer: 26.51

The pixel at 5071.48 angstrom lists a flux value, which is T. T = 26.31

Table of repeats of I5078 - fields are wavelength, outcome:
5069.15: 28.91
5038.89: 26.37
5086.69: 39.47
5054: 30.92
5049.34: 27.18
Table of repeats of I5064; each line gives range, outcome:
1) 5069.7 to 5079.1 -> 23.08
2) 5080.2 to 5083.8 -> 25.73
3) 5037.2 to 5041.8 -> 25.68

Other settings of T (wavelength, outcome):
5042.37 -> 24.12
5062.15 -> 29.34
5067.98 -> 29.2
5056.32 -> 29.67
